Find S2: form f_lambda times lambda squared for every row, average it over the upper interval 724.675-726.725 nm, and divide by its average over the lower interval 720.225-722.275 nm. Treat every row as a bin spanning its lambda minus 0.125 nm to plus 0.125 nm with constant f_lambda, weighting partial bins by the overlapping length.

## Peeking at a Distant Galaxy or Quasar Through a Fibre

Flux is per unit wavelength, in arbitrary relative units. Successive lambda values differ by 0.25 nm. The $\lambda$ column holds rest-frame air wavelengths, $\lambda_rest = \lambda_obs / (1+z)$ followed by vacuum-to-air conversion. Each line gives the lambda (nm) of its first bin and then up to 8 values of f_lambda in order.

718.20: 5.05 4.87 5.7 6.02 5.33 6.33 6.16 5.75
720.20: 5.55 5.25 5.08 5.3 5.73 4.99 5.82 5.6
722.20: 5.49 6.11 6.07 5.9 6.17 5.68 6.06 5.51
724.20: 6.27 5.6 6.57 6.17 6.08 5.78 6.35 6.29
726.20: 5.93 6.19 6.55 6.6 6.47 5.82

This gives 1.16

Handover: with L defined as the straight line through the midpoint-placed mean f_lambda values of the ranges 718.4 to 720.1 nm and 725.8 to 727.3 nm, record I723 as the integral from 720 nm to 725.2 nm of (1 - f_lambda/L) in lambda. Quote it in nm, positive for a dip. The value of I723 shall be 0.24 nm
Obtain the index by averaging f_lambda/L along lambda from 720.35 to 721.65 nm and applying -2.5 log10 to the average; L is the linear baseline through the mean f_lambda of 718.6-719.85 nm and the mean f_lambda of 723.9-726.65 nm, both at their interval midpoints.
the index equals 0.13 mag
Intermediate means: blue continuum 5.91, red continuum 6.1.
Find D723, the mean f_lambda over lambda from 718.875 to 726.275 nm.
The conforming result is 5.83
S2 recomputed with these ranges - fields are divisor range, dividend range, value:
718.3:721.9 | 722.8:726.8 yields 1.11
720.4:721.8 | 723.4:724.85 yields 1.12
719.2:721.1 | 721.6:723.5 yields 1.05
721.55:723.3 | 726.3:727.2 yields 1.11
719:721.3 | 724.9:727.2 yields 1.13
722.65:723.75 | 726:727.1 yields 1.07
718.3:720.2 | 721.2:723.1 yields 1.01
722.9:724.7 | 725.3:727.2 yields 1.06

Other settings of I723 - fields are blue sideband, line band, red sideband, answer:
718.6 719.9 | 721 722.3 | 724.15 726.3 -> 0.103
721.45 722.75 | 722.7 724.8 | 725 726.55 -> -0.026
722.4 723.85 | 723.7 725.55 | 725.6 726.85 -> 0.035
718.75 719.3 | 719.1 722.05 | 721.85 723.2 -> 0.099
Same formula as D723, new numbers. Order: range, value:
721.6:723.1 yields 5.84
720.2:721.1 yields 5.27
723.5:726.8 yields 6.09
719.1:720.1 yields 5.9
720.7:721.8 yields 5.41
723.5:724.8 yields 5.97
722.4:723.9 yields 5.97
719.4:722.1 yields 5.58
